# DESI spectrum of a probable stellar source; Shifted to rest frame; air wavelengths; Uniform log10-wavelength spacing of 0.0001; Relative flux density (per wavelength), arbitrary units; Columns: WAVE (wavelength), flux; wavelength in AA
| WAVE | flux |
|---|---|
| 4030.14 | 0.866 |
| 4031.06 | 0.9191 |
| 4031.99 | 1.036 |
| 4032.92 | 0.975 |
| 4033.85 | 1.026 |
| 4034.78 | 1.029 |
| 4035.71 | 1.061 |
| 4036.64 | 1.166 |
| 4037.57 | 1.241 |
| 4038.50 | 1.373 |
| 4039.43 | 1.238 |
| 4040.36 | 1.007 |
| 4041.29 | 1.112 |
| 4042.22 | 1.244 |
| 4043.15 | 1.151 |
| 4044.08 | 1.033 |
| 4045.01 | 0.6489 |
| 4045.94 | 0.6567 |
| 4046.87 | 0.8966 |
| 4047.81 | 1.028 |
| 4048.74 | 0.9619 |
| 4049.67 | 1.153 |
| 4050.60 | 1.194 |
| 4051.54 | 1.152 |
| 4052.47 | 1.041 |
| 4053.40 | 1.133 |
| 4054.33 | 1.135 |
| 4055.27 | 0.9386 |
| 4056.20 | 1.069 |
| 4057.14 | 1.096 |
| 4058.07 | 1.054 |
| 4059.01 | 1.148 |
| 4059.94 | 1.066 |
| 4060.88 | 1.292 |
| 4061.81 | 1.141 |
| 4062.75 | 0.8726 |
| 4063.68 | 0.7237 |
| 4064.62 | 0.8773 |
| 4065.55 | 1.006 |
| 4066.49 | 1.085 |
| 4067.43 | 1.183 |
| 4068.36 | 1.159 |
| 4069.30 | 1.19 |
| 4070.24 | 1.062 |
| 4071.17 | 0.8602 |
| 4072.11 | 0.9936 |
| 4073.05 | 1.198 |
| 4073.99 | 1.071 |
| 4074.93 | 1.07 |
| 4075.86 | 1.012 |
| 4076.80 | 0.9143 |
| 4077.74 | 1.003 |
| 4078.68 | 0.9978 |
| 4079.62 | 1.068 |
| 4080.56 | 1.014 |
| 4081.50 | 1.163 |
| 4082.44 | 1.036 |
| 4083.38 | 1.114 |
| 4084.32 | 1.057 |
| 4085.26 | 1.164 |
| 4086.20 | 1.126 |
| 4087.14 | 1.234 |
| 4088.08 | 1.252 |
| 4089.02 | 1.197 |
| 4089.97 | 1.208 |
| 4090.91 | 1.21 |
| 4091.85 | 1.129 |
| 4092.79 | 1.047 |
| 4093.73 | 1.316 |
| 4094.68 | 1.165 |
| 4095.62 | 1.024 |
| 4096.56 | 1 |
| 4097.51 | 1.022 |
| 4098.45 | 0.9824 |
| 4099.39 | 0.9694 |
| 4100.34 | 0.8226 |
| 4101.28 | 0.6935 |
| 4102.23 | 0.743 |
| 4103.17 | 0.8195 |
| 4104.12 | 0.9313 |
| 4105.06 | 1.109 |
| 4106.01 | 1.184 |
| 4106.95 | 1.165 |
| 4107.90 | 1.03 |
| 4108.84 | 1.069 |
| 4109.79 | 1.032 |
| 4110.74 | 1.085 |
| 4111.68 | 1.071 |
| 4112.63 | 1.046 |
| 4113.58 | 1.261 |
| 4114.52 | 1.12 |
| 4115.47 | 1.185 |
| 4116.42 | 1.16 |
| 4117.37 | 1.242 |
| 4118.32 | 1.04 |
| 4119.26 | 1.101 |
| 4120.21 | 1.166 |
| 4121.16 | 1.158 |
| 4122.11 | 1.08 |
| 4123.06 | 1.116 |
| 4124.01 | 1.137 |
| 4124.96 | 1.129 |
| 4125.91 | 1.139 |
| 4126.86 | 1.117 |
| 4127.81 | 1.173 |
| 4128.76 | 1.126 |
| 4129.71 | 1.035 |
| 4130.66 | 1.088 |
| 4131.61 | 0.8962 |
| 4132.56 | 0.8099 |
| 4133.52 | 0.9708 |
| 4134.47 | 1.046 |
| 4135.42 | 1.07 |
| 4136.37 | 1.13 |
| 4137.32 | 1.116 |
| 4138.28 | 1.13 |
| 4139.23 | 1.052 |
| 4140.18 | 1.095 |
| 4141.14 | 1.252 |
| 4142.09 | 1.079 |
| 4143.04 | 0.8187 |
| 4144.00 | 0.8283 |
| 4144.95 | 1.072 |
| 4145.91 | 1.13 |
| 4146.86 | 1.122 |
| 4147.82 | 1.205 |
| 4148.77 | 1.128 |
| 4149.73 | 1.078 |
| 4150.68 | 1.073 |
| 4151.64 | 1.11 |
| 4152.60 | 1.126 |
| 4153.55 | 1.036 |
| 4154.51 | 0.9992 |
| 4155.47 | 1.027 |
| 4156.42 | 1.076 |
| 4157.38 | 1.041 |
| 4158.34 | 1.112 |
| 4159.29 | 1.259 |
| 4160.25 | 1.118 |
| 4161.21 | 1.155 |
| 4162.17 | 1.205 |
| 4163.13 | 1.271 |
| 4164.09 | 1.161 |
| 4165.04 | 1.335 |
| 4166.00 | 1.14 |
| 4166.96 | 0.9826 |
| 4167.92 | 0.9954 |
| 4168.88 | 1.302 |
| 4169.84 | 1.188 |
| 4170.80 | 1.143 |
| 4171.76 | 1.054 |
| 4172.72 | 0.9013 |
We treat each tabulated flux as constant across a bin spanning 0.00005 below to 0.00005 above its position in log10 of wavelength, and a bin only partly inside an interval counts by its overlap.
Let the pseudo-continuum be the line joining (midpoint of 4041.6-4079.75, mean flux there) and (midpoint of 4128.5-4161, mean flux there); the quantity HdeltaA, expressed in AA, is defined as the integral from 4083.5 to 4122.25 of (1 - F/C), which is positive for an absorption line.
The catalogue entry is -1.14 AA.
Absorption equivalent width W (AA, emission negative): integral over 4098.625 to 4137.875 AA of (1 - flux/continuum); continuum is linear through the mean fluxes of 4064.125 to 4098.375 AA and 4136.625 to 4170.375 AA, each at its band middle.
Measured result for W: 1.5 AA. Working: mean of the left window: 1.09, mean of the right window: 1.11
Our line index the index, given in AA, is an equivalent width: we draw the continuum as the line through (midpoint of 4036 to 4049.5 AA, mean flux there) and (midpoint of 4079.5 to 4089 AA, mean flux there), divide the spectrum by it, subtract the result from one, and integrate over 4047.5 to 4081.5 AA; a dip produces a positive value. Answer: 1.2 AA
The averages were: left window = 1.06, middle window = 1.06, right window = 1.13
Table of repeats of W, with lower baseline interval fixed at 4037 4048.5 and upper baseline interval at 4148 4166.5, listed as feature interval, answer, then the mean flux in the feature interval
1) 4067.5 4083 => 0.3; 1.05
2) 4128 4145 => 1.2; 1.04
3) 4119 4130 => -0.2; 1.12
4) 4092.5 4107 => 1.3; 0.994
